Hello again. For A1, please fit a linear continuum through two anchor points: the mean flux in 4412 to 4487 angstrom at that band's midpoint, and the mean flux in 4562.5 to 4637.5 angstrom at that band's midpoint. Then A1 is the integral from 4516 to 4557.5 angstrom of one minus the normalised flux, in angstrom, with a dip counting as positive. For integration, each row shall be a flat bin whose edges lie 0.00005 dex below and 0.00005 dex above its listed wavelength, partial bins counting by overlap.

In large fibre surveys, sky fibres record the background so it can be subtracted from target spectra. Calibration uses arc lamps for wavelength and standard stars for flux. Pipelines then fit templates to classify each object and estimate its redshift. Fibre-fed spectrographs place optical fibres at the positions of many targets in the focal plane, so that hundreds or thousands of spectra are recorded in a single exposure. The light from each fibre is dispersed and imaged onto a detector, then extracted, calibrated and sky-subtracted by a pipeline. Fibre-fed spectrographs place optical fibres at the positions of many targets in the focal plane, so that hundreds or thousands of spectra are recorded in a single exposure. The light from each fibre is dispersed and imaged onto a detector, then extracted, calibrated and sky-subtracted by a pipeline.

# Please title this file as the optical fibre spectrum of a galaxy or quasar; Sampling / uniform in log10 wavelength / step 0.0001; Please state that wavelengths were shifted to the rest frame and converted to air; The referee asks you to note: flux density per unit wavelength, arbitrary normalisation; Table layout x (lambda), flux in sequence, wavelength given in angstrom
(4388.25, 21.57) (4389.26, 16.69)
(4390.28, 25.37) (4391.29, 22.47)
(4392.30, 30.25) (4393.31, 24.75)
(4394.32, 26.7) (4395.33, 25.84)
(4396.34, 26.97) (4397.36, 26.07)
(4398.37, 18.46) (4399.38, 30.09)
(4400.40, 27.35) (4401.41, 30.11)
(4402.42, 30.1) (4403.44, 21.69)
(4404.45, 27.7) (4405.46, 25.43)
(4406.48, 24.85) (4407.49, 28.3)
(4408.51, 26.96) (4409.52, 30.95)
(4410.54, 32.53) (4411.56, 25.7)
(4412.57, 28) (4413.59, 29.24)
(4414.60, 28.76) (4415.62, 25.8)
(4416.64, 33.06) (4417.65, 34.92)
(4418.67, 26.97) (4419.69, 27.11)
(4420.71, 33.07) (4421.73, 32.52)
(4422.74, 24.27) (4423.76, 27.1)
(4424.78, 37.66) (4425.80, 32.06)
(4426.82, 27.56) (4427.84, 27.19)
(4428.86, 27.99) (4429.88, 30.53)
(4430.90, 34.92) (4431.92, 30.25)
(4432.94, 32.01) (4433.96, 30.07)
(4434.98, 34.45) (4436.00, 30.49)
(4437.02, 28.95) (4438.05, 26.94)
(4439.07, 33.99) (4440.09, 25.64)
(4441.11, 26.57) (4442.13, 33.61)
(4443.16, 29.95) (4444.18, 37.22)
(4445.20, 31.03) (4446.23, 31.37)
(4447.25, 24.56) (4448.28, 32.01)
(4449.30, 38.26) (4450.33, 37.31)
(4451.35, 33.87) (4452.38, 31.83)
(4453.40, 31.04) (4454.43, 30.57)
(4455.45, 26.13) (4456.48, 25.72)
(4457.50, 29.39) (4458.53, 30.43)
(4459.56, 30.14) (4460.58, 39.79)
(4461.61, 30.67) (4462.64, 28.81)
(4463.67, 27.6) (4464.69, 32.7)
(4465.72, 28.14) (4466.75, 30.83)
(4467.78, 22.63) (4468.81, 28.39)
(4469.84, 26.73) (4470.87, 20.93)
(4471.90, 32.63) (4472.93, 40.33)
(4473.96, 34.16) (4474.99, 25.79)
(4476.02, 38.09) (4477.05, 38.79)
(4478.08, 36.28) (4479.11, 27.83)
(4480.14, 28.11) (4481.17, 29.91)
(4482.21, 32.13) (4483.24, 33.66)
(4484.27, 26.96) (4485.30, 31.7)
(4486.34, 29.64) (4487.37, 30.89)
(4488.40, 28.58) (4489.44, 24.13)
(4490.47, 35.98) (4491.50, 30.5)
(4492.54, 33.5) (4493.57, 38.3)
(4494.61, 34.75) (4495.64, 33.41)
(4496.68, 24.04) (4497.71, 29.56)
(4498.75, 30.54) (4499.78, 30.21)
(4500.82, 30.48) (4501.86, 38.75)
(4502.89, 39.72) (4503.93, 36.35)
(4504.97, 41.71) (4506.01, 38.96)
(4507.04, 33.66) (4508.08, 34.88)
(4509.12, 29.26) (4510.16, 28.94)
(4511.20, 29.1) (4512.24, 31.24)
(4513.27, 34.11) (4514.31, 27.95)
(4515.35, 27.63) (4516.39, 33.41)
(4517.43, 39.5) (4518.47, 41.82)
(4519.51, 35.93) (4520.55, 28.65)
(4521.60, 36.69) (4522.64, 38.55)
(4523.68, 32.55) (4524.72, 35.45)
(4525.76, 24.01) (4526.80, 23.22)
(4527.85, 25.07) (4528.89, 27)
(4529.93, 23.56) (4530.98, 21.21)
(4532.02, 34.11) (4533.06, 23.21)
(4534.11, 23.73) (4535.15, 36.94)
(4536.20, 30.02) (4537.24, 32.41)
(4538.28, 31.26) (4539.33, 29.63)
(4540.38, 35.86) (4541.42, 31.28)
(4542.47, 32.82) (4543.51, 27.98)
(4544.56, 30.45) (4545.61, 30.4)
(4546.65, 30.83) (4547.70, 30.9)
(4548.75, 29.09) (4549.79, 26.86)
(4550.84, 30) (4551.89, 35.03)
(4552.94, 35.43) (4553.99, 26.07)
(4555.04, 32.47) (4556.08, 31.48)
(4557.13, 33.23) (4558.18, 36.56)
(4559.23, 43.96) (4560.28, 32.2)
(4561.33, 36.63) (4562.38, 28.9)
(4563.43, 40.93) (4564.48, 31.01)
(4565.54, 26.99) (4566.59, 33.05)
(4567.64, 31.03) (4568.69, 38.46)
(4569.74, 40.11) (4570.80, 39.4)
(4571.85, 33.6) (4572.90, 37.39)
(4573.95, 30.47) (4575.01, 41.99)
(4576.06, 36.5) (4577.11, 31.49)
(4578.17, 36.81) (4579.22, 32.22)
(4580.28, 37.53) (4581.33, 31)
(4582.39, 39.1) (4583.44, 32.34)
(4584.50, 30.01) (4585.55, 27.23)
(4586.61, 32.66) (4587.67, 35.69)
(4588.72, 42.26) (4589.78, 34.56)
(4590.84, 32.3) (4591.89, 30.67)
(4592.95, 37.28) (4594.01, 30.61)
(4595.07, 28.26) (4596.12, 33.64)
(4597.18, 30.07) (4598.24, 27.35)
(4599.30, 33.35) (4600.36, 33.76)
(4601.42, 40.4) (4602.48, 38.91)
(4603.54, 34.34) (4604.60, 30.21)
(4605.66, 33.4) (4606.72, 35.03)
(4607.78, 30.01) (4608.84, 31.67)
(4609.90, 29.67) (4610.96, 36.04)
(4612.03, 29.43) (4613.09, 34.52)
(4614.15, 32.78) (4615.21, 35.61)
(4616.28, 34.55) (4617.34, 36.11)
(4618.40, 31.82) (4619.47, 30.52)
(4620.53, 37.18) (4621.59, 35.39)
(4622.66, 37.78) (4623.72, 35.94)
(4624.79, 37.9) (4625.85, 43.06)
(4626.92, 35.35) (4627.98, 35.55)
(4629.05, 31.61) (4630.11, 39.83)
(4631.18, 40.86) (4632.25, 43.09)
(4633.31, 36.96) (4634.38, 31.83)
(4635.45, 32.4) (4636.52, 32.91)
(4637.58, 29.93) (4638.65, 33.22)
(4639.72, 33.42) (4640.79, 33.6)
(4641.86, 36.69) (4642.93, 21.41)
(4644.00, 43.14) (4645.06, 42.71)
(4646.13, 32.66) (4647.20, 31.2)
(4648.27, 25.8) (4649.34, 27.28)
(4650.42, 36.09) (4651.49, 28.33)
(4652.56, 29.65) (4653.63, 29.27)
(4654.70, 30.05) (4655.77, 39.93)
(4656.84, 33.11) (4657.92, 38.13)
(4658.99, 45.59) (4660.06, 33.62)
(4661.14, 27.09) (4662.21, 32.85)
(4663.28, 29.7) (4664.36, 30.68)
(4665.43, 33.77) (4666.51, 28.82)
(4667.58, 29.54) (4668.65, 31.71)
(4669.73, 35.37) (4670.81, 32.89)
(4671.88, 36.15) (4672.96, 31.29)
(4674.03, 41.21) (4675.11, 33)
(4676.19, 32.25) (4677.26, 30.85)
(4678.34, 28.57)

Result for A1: 2.4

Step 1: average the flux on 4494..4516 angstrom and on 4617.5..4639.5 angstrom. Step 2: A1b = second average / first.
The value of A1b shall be 1.09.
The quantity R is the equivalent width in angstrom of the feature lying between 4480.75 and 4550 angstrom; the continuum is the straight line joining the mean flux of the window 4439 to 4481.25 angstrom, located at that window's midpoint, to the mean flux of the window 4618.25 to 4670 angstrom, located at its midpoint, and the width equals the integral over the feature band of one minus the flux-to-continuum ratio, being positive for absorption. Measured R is 0.8 angstrom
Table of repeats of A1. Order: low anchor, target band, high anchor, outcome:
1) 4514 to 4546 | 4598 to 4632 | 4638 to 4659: -2.4 angstrom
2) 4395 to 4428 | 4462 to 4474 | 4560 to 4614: 0.3 angstrom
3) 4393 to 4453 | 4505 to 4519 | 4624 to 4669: -1.0 angstrom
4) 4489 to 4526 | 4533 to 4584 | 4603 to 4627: 1.0 angstrom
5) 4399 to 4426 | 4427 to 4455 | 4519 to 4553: -1.8 angstrom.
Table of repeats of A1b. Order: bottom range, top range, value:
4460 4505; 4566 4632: 1.09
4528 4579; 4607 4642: 1.08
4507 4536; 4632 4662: 1.09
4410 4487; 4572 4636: 1.13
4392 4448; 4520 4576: 1.10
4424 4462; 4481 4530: 1.03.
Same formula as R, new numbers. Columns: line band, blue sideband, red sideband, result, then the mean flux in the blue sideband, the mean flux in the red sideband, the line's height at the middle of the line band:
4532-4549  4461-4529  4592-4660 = 1.0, 31.7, 34.1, 32.6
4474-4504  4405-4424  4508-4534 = -2.0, 28.7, 30.5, 30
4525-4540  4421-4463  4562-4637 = 2.4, 30.9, 34.4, 32.9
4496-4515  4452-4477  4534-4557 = -1.2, 30.3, 31.1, 30.7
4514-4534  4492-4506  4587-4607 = 2.1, 34.1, 33.8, 34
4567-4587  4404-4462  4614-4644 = -0.5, 30.3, 35.1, 33.8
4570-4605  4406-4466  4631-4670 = -1.9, 30.3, 33.2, 32.4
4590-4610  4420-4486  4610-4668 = 0.3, 30.8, 34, 33.3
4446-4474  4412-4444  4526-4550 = -0.7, 30.1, 29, 29.8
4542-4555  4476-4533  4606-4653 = 0.8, 31.9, 34.1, 32.7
